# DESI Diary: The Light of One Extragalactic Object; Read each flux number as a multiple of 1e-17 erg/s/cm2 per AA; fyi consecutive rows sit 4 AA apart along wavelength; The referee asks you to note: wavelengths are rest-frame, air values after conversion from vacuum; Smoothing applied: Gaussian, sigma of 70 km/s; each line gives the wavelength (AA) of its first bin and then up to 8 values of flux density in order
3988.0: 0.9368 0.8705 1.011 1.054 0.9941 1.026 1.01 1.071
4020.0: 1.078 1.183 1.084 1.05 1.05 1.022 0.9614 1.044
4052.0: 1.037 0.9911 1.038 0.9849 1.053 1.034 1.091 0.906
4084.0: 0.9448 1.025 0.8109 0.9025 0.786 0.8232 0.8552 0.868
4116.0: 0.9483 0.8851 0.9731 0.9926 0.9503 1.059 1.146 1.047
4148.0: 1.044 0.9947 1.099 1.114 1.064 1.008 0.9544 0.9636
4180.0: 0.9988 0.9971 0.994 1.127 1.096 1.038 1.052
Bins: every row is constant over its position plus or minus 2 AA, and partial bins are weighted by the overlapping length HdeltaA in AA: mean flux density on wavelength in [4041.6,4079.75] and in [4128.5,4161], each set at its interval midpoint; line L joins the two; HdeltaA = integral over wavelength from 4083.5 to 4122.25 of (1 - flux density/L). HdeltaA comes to 5.72 AA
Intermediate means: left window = 1.02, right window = 1.05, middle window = 0.883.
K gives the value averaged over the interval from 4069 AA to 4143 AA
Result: 0.947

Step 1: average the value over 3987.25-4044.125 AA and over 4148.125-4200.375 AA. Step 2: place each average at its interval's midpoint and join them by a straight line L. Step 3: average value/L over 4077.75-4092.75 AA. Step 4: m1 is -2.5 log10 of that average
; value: 0.11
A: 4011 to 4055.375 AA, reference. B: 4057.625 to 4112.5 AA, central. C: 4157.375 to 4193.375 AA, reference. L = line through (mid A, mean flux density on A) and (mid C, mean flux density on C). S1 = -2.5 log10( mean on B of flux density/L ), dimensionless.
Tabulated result 0.11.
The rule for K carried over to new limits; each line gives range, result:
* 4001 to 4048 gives 1.05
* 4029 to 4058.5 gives 1.02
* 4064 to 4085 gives 1.01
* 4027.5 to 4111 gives 0.973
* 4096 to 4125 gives 0.875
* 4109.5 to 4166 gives 1.01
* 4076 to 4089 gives 0.974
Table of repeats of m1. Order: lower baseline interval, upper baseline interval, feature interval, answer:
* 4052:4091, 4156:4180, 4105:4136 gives 0.09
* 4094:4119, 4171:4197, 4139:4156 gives -0.12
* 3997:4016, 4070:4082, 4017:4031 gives -0.09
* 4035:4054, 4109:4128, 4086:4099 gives 0.06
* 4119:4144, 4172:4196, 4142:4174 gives -0.03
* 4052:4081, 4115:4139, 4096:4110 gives 0.19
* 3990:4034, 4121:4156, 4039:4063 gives 0.02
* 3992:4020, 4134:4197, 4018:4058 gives -0.03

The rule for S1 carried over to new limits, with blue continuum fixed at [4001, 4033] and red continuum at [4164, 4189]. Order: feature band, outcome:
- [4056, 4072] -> 0.02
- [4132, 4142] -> -0.07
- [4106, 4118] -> 0.15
